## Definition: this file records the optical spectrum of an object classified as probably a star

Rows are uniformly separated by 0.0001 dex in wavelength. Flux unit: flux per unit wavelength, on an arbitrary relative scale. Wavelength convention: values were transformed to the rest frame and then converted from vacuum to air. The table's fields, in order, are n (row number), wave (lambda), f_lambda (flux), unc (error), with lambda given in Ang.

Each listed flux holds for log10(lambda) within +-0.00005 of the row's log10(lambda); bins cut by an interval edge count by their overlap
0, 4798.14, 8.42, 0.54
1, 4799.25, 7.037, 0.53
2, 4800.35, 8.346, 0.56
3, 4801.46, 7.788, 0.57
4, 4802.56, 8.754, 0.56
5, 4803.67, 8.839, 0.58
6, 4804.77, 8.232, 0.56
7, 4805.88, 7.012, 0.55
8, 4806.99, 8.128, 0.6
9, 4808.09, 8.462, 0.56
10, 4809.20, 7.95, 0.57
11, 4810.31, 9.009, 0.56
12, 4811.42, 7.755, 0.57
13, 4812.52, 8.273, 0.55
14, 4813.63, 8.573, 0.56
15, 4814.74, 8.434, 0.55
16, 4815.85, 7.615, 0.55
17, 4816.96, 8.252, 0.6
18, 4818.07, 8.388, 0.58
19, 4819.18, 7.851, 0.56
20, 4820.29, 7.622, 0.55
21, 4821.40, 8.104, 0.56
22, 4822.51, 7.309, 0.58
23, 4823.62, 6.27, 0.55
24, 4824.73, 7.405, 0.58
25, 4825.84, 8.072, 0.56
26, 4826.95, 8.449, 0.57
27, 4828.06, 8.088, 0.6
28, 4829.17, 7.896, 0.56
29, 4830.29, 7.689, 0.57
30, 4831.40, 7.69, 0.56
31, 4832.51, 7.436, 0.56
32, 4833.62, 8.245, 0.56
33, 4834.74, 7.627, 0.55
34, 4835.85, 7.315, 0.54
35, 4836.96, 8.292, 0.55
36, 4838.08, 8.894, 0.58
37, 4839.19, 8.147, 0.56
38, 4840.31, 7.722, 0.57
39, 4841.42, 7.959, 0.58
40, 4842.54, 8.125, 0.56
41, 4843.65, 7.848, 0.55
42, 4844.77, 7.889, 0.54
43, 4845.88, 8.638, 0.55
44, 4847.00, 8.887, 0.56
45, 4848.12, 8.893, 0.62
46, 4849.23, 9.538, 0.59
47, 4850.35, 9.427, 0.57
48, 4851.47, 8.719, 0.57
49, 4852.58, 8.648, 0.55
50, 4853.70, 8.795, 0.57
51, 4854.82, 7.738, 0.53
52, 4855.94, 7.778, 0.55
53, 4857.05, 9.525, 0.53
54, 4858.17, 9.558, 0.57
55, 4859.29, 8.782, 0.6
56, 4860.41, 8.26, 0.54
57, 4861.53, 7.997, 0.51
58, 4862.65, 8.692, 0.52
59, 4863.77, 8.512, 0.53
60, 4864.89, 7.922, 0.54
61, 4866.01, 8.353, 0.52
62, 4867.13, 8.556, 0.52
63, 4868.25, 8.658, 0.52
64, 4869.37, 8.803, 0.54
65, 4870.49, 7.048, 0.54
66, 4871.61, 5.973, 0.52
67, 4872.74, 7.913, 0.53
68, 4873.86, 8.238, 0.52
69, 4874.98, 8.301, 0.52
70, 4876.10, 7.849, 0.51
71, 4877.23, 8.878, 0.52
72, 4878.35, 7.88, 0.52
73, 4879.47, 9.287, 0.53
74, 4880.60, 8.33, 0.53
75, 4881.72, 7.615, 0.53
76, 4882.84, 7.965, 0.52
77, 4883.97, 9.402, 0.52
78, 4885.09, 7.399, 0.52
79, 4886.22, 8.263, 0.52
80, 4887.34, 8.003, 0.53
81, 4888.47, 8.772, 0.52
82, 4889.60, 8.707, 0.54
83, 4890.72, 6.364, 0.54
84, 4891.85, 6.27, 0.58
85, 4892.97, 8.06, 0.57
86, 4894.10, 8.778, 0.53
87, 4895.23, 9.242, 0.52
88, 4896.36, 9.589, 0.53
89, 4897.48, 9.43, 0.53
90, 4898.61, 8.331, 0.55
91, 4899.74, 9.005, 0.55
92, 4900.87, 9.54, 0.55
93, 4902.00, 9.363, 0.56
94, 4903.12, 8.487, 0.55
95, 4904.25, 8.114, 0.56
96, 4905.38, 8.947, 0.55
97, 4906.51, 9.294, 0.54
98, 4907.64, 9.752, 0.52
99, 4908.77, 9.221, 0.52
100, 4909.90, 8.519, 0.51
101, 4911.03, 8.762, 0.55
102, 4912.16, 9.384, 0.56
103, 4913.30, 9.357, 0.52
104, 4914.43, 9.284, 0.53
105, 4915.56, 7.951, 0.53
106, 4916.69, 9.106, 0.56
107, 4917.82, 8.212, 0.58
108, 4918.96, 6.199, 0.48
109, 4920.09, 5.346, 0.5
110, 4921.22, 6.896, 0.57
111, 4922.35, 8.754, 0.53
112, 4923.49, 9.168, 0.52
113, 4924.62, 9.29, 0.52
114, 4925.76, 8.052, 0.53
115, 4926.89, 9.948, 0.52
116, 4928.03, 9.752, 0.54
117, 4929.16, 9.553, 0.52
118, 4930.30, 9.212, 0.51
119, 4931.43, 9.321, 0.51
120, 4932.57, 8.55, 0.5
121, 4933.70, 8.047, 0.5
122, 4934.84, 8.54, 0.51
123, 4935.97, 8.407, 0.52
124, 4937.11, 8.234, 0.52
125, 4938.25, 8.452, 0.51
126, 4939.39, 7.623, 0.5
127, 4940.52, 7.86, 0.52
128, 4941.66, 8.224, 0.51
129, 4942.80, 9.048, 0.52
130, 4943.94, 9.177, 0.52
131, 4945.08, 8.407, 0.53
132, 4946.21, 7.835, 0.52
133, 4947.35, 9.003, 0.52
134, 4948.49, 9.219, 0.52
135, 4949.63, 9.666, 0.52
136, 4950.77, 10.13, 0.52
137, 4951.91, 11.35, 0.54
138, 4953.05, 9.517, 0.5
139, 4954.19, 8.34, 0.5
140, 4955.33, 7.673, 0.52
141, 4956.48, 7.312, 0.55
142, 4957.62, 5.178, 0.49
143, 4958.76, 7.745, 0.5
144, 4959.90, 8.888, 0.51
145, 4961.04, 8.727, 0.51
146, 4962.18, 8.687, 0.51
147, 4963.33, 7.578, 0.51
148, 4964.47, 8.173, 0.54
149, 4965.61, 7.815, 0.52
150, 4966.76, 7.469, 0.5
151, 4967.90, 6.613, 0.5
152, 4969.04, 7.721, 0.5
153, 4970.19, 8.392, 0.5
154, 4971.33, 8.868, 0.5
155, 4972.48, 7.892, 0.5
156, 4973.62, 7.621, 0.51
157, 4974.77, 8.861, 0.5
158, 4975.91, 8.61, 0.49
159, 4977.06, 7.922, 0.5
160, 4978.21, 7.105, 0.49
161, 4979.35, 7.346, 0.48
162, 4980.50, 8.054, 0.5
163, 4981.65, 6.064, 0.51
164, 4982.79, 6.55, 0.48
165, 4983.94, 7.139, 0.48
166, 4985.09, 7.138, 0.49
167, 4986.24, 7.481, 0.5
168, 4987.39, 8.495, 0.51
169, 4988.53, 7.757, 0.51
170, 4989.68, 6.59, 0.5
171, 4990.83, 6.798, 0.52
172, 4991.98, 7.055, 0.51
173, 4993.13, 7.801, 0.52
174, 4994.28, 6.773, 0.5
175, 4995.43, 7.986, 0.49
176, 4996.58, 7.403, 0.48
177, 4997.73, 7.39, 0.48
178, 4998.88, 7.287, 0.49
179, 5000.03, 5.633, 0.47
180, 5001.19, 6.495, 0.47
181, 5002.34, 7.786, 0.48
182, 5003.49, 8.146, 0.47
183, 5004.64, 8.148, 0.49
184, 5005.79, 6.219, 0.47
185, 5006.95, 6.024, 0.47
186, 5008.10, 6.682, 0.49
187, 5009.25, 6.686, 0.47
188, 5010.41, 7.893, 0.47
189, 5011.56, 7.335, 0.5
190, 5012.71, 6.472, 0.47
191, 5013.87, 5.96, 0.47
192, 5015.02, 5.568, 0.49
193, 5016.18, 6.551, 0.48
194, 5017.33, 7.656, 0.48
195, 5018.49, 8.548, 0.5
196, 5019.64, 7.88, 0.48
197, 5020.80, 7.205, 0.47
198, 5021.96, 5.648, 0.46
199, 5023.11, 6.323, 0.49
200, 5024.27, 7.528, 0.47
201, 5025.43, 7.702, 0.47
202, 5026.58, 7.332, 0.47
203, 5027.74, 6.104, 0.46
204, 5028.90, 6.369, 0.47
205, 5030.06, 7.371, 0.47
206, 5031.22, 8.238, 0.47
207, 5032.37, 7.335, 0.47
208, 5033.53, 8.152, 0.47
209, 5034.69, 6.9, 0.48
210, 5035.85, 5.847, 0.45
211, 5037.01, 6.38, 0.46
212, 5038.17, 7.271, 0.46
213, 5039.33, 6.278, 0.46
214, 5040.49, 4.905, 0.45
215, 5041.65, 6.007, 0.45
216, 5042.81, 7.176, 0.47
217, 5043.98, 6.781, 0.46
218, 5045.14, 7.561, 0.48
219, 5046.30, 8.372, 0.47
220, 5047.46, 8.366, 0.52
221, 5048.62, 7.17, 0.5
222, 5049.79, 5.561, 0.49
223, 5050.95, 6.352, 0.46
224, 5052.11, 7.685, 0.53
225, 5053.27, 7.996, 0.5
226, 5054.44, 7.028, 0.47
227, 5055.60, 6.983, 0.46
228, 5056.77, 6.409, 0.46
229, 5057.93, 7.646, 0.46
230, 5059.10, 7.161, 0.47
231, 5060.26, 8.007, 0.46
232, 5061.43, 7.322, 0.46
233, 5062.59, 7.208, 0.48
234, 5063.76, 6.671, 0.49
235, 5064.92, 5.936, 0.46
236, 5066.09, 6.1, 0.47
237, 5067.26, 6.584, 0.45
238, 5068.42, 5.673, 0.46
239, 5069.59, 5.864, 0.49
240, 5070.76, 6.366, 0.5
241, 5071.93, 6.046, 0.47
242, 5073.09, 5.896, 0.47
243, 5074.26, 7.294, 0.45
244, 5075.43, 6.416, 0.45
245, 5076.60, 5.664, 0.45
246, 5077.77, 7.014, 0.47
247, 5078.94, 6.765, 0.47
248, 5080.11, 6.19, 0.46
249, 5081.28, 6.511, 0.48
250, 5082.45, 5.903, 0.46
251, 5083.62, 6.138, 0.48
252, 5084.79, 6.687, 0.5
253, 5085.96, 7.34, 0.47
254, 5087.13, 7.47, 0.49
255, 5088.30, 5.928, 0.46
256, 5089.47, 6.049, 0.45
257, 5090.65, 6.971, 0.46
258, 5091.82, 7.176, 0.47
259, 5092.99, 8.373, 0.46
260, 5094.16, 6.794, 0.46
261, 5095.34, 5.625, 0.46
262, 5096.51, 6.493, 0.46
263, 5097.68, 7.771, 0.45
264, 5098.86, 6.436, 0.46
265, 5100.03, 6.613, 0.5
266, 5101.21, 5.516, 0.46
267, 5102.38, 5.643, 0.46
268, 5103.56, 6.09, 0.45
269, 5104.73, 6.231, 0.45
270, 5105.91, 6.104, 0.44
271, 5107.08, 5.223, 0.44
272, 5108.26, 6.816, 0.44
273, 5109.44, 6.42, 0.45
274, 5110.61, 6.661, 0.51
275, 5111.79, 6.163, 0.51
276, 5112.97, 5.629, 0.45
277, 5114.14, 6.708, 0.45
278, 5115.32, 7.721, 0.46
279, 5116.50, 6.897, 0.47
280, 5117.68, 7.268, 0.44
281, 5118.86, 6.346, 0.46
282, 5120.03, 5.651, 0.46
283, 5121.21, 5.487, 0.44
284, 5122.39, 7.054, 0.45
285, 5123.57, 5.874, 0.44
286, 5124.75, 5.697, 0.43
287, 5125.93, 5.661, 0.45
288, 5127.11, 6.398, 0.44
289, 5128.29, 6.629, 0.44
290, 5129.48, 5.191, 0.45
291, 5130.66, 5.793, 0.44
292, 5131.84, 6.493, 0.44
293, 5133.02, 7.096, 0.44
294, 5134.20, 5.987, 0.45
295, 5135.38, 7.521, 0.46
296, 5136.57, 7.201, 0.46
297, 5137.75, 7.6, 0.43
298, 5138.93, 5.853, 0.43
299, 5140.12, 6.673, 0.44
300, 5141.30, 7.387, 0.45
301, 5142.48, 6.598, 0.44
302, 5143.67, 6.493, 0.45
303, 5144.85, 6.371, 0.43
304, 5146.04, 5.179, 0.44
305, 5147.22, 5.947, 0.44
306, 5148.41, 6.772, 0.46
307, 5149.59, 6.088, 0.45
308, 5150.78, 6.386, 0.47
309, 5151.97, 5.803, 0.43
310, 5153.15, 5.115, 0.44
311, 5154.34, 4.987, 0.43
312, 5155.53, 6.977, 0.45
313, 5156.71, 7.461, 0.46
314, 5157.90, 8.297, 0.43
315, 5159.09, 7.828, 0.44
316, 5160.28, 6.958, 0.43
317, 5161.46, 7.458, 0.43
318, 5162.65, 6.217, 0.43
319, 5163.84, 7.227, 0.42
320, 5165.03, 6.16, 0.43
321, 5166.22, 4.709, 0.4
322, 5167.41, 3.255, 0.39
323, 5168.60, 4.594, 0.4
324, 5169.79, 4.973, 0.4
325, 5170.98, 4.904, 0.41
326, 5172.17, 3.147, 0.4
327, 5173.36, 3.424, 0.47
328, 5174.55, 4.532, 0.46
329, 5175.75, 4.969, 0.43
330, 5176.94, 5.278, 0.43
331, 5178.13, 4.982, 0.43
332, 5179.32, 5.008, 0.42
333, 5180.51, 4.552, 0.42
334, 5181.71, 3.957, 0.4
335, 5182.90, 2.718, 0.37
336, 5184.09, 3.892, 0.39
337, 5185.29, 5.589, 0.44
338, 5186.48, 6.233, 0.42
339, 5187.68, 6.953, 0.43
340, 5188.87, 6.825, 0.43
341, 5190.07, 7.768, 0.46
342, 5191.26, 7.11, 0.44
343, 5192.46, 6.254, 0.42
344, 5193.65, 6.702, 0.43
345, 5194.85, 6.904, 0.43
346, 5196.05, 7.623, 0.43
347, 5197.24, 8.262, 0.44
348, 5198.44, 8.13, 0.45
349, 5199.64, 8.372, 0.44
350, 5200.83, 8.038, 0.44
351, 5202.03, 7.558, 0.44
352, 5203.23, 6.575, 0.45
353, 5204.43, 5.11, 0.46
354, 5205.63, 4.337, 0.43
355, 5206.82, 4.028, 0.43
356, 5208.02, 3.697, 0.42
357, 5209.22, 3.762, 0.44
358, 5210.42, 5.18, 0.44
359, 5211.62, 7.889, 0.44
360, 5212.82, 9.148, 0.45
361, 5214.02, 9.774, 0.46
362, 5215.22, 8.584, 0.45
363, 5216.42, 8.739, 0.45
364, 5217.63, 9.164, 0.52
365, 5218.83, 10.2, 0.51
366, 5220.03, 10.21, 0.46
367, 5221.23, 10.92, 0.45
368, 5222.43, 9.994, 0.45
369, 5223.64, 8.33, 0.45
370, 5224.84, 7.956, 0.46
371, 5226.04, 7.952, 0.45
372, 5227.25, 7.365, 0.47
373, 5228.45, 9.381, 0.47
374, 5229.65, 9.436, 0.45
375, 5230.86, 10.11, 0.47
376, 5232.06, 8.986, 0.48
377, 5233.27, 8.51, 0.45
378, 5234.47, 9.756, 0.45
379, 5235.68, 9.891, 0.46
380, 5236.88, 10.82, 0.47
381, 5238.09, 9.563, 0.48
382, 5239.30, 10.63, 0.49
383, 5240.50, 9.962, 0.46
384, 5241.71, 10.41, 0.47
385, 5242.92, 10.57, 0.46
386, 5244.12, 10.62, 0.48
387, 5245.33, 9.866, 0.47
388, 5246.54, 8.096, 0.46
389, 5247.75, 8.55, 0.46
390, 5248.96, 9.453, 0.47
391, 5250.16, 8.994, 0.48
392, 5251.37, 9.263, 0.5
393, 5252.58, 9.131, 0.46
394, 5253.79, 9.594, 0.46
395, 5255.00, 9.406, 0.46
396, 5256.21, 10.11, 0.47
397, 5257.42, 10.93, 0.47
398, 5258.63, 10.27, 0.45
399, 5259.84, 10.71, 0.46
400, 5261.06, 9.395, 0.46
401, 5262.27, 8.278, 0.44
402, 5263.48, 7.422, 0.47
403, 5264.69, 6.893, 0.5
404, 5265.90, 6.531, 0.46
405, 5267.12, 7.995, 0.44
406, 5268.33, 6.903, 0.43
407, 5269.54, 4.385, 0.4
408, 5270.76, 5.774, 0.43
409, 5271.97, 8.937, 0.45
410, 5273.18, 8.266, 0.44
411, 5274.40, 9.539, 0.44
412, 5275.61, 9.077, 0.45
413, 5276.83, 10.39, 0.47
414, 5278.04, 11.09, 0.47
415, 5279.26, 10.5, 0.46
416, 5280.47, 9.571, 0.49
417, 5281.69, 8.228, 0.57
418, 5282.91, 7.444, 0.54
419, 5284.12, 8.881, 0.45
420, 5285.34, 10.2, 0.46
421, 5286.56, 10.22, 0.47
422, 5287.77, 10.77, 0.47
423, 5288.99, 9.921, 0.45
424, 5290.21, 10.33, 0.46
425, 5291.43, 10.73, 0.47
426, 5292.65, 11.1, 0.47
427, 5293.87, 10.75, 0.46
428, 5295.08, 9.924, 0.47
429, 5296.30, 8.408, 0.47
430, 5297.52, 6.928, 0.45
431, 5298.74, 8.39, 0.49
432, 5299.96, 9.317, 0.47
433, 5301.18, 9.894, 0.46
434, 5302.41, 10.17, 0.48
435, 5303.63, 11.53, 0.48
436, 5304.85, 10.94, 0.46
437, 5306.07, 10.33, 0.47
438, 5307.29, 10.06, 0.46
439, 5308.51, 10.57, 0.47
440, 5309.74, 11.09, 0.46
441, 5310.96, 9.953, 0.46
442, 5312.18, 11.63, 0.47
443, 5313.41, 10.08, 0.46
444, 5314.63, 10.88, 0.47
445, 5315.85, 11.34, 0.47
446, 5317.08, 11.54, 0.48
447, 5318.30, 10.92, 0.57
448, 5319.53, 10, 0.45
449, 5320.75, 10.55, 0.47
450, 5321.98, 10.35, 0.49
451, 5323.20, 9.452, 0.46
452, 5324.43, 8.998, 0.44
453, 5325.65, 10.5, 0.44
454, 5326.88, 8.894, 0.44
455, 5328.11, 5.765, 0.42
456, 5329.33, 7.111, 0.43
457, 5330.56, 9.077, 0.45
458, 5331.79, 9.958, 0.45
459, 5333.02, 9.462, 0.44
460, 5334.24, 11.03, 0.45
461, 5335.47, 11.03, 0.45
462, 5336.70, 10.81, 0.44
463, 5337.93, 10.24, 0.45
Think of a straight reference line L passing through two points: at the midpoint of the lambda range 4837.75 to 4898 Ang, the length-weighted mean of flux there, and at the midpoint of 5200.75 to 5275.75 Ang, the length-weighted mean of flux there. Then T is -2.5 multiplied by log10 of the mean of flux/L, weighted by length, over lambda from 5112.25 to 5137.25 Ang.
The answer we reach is 0.304 mag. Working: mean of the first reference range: 8.35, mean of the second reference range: 8.52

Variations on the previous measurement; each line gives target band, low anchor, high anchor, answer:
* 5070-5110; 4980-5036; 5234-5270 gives 0.20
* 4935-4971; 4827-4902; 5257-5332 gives 0.03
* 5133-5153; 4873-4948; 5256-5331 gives 0.37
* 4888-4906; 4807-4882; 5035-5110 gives -0.10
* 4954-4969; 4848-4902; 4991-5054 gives -0.01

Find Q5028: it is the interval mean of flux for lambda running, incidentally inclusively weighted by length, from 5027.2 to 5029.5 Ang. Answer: 6.24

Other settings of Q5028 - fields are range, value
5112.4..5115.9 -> 6.7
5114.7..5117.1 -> 7.28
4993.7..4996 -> 7.38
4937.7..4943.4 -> 8.24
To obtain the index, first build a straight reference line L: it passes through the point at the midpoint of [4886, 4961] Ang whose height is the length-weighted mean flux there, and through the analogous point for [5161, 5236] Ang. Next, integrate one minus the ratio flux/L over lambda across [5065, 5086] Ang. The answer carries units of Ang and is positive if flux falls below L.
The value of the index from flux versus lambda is 3.5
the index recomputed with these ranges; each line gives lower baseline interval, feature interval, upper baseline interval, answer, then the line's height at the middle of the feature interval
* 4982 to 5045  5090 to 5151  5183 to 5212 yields 1.4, 6.59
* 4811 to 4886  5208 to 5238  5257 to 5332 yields 1.6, 9.24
